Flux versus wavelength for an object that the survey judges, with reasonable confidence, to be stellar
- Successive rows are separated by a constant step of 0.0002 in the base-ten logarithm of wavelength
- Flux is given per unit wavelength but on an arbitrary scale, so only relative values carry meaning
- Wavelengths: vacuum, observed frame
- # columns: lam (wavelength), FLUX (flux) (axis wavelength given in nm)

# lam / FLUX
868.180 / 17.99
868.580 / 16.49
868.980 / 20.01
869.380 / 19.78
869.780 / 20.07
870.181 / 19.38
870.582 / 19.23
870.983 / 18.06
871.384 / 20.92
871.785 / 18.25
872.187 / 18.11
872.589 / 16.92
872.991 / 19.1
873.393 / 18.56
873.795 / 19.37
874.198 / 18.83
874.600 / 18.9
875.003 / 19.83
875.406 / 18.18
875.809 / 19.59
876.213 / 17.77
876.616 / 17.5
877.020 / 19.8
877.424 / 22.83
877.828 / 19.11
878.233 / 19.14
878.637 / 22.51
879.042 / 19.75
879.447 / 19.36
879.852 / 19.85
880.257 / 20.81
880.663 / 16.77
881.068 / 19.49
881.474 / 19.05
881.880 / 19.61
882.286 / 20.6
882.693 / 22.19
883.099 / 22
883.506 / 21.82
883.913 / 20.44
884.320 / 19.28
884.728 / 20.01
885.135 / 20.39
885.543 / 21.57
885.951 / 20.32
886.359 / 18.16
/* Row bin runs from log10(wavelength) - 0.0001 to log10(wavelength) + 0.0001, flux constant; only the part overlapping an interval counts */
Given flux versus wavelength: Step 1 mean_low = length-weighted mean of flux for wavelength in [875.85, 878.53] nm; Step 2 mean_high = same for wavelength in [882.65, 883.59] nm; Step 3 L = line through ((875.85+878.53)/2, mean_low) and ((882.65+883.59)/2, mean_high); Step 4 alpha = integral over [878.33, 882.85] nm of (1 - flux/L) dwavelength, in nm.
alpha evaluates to 0.21 nm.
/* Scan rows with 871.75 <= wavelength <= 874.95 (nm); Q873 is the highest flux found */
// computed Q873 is 19.37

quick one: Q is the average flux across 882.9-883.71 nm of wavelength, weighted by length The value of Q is 21.9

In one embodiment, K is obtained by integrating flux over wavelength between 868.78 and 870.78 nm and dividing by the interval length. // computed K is 19.7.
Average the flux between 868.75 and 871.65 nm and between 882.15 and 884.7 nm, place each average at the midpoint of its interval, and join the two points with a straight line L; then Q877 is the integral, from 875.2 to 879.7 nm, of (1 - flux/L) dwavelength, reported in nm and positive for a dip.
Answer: 0.17 nm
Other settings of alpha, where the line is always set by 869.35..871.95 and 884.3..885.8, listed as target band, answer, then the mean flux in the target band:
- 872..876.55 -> 0.24 nm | 18.6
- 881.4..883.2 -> -0.04 nm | 20.7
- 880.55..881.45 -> 0.08 nm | 18.5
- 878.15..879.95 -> -0.02 nm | 20.2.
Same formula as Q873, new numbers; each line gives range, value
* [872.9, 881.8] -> 22.83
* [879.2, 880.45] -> 20.81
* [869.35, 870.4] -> 20.07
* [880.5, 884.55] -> 22.19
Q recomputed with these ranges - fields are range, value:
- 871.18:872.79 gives 18.5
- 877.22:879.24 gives 20.7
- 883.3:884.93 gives 20.4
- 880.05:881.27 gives 19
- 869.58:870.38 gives 19.7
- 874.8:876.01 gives 19.2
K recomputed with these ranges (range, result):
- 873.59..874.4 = 19.1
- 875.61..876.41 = 18.7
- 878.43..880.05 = 20.4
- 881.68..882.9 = 20.8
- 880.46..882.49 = 19.1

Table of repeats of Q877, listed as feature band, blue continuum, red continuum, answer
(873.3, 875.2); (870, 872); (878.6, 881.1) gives 0.020 nm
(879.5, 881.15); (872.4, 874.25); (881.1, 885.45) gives 0.059 nm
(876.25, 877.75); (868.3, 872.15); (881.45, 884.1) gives 0.027 nm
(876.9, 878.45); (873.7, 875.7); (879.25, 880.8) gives -0.088 nm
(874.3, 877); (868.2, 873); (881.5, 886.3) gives 0.108 nm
